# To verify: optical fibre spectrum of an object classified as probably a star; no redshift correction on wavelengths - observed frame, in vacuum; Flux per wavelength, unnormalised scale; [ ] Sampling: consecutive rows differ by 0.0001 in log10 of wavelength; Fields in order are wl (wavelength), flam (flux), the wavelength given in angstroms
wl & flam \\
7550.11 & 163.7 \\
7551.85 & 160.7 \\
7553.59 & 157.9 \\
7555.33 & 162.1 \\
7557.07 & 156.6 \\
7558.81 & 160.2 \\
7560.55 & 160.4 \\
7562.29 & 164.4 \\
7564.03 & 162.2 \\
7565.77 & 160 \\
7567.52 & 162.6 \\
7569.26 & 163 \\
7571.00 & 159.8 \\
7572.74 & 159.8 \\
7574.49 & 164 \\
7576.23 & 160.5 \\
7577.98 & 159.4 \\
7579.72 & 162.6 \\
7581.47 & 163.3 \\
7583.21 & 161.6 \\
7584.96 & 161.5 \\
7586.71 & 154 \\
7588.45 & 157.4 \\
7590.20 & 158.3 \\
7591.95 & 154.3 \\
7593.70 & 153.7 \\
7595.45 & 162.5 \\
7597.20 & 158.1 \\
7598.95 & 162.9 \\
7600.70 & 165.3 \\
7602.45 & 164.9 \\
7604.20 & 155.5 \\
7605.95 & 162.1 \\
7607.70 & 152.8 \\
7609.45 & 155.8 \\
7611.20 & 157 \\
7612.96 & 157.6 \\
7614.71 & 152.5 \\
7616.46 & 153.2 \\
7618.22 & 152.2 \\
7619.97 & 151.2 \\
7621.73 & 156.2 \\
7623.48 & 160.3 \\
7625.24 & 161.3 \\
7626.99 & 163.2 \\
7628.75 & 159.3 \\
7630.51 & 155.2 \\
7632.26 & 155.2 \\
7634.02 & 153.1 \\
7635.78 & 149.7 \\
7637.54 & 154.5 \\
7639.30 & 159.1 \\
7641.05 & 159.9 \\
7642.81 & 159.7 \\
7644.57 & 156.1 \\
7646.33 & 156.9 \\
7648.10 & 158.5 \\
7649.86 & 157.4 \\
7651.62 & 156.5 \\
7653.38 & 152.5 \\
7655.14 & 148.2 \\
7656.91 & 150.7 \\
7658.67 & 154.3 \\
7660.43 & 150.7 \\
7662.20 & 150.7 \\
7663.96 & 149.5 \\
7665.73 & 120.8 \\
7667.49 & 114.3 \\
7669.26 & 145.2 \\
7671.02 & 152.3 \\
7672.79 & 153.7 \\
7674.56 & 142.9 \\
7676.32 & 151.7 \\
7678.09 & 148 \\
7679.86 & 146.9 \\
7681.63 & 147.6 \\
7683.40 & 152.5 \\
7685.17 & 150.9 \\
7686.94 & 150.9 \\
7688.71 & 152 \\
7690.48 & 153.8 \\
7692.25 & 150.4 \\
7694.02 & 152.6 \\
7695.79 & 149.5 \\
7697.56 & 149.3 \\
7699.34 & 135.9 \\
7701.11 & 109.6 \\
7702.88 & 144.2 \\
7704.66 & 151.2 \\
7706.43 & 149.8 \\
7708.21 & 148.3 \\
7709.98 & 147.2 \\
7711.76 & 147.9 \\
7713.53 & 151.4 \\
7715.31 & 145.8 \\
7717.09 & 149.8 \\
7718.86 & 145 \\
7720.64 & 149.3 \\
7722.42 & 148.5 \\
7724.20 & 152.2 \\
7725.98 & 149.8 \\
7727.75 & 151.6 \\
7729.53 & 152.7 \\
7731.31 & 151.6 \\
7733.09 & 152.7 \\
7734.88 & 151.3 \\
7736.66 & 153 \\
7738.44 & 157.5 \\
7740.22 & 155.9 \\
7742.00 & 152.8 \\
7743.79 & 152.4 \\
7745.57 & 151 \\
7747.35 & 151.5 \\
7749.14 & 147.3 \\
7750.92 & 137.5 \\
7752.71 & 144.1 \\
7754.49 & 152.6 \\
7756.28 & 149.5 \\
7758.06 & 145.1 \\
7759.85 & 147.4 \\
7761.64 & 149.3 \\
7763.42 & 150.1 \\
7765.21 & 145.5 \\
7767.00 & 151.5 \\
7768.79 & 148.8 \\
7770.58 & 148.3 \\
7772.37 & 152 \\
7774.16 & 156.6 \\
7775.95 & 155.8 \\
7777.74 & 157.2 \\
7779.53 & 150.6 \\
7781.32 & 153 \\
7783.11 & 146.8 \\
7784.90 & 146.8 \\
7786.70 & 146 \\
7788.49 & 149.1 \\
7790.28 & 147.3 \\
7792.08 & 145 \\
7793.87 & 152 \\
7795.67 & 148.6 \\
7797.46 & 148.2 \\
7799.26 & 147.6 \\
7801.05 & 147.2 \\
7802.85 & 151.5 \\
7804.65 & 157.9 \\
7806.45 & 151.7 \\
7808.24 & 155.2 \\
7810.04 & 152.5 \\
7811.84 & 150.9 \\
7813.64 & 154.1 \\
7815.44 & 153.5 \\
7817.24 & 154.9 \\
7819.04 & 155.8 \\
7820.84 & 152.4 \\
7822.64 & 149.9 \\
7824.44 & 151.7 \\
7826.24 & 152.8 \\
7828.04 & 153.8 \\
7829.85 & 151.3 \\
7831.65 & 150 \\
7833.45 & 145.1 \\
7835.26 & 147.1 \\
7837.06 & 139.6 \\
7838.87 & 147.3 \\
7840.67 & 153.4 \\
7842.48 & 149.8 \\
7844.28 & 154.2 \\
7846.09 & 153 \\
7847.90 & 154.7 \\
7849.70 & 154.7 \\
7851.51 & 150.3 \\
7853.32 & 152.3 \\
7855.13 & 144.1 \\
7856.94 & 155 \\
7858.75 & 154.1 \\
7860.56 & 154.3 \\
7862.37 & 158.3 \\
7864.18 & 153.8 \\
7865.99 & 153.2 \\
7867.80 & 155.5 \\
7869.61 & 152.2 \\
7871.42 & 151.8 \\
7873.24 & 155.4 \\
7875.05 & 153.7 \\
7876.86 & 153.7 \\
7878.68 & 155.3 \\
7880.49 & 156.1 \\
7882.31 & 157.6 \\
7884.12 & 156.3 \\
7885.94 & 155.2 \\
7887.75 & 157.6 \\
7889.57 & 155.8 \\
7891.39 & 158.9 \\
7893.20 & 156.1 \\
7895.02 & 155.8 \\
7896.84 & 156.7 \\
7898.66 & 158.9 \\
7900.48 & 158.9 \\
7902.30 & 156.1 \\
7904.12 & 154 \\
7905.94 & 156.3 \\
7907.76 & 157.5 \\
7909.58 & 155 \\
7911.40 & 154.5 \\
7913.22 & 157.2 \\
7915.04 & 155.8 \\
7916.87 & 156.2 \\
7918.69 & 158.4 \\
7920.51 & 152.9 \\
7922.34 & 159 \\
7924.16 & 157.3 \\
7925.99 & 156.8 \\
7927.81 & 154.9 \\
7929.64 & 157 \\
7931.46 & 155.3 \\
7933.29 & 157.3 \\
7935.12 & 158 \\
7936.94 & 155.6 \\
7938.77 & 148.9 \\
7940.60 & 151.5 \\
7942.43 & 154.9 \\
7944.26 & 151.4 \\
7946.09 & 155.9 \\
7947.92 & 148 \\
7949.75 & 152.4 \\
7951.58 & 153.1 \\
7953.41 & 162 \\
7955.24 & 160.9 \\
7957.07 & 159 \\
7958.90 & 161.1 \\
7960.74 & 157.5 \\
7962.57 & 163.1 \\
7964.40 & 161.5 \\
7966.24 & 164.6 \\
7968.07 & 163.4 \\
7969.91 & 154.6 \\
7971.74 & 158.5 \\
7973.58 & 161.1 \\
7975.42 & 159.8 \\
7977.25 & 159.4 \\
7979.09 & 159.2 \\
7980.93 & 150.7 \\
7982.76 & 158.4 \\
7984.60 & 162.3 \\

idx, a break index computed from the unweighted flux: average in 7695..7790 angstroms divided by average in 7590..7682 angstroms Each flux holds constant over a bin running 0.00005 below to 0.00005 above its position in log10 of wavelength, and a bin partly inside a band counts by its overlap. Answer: 0.97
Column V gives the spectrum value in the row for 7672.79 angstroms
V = 153.7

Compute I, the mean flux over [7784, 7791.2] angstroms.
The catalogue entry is 147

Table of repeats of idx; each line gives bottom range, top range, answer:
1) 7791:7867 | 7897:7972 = 1.03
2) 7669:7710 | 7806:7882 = 1.03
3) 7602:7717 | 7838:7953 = 1.02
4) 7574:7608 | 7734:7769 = 0.94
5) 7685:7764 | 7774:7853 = 1.02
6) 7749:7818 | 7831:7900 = 1.02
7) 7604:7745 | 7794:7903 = 1.01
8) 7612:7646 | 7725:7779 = 0.96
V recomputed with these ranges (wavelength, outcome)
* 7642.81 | 159.7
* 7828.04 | 153.8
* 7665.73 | 120.8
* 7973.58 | 161.1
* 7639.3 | 159.1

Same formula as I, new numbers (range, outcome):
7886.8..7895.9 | 157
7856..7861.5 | 154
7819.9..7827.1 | 152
